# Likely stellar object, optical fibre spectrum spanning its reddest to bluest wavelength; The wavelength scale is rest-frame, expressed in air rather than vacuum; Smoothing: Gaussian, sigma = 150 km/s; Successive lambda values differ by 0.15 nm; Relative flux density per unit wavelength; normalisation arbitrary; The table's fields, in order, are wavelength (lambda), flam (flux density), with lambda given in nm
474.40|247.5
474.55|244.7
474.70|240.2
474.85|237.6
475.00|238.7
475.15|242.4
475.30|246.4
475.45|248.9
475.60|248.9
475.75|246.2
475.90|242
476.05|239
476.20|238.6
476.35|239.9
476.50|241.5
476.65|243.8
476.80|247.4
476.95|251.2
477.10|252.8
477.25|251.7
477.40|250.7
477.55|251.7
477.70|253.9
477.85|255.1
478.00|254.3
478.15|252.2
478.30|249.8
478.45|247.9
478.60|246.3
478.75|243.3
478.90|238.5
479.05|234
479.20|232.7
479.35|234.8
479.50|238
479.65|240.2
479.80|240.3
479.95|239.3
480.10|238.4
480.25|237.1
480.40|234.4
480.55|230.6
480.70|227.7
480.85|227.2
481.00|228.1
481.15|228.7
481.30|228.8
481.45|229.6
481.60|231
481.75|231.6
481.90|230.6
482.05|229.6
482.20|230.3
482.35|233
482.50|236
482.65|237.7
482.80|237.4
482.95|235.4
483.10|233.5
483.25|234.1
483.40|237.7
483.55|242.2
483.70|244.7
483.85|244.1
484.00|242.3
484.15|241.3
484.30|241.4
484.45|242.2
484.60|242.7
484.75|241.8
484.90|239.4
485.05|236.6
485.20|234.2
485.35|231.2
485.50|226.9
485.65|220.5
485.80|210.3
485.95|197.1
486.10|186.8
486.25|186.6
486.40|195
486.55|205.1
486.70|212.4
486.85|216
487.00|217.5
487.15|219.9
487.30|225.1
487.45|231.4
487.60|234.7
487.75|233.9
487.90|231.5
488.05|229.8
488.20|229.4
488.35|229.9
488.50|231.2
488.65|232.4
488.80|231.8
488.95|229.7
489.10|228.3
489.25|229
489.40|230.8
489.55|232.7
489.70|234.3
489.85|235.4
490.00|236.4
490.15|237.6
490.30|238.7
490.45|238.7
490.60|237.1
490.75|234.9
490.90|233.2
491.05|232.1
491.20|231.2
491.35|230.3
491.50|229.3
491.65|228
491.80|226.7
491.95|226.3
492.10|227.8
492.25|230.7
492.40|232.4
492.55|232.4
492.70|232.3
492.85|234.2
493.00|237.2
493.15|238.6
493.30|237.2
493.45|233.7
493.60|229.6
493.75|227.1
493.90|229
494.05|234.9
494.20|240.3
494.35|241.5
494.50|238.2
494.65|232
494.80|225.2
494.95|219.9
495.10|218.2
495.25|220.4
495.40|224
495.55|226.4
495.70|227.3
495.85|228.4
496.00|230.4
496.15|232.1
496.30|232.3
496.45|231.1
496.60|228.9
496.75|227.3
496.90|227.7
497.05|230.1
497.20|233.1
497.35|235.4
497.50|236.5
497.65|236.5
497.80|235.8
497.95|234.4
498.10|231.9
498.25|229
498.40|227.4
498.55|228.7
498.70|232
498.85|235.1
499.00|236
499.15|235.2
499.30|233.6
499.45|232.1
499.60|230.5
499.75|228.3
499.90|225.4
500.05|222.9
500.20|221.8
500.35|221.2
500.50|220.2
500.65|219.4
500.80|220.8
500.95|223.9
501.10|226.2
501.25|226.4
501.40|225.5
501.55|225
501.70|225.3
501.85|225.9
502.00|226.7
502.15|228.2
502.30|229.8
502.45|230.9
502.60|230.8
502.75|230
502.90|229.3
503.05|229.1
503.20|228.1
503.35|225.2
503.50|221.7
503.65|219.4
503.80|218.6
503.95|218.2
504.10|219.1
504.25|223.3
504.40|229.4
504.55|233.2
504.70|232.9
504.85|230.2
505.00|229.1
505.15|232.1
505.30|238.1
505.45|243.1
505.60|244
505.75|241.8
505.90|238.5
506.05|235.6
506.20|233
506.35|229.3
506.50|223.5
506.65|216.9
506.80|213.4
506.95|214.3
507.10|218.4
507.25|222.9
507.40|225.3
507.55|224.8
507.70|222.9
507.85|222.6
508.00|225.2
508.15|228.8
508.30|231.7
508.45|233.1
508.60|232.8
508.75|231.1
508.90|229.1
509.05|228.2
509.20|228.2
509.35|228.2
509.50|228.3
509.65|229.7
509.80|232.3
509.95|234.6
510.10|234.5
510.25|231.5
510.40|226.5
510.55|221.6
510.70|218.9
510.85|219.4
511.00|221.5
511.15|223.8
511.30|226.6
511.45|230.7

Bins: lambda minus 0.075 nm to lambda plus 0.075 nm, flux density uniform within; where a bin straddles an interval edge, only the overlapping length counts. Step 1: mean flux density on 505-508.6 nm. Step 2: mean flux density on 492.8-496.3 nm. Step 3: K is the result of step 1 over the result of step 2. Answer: 0.99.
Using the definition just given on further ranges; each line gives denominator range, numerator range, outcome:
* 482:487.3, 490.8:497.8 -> 1.02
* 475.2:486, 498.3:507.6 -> 0.95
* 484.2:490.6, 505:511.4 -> 1.01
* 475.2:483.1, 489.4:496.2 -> 0.97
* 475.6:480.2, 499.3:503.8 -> 0.92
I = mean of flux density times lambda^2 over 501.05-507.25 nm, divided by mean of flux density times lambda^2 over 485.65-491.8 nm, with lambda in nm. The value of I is 1.08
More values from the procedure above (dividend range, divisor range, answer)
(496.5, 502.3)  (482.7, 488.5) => 1.06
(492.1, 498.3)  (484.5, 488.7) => 1.08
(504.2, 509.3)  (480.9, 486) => 1.08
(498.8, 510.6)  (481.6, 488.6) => 1.08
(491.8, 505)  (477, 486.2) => 1.04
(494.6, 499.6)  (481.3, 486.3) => 1.05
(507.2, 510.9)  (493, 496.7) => 1.05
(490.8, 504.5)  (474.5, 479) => 1.01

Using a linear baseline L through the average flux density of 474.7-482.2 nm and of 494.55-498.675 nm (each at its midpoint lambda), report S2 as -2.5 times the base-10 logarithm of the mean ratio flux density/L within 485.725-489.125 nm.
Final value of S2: 0.08 mag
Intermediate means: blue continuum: 241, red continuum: 229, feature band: 219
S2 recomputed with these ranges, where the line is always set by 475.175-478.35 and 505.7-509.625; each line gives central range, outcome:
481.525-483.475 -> 0.05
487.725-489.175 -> 0.04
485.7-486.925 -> 0.20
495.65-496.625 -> 0.02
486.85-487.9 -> 0.07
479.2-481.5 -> 0.05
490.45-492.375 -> 0.03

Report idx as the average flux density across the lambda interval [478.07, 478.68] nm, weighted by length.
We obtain 249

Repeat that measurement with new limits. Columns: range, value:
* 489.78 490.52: 237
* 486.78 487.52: 222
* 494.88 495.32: 219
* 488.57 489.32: 230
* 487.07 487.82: 229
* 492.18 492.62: 232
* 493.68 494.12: 230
